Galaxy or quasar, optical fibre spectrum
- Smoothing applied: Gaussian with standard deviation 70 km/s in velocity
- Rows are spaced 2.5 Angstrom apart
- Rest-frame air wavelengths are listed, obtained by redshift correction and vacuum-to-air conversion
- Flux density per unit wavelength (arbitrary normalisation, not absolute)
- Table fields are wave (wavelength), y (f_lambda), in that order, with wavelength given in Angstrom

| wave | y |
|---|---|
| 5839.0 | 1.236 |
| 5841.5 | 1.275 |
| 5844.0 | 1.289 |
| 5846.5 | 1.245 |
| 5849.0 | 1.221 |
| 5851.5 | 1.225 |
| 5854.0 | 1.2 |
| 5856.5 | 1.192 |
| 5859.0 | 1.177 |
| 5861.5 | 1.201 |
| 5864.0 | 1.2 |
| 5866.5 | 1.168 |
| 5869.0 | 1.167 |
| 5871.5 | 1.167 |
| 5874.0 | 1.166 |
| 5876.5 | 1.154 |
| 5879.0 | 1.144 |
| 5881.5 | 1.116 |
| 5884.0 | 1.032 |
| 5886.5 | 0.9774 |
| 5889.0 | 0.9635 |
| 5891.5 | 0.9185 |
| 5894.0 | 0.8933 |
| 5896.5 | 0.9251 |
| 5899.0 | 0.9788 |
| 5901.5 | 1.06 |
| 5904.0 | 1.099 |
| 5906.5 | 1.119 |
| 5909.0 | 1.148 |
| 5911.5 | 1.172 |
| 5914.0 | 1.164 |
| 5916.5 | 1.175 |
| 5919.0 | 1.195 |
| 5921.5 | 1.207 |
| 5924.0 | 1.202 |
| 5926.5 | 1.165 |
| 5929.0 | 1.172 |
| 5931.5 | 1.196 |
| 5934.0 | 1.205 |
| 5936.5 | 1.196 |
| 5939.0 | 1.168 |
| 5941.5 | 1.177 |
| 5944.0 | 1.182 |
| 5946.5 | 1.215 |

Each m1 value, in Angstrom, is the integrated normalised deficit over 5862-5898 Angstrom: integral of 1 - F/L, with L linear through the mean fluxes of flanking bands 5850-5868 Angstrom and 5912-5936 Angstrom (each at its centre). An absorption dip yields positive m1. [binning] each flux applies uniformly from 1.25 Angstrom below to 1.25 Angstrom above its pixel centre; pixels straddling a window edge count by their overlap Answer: 3.6 Angstrom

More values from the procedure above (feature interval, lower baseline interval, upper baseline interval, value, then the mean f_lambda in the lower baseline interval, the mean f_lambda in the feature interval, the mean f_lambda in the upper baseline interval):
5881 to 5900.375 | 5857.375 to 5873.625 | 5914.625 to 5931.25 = 3.47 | 1.18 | 0.971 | 1.19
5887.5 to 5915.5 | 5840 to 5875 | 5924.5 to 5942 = 3.58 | 1.21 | 1.04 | 1.18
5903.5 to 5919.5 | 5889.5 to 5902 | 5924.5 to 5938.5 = -1.52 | 0.949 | 1.15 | 1.19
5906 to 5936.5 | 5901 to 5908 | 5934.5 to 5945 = -1.09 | 1.1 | 1.18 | 1.18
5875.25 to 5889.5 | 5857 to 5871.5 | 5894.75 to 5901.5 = -0.02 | 1.18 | 1.07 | 0.968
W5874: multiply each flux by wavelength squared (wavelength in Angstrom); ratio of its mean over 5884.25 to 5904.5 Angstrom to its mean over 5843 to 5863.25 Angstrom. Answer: 0.81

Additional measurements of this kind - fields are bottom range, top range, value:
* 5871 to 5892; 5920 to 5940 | 1.13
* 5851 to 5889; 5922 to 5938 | 1.06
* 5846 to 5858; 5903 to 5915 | 0.96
